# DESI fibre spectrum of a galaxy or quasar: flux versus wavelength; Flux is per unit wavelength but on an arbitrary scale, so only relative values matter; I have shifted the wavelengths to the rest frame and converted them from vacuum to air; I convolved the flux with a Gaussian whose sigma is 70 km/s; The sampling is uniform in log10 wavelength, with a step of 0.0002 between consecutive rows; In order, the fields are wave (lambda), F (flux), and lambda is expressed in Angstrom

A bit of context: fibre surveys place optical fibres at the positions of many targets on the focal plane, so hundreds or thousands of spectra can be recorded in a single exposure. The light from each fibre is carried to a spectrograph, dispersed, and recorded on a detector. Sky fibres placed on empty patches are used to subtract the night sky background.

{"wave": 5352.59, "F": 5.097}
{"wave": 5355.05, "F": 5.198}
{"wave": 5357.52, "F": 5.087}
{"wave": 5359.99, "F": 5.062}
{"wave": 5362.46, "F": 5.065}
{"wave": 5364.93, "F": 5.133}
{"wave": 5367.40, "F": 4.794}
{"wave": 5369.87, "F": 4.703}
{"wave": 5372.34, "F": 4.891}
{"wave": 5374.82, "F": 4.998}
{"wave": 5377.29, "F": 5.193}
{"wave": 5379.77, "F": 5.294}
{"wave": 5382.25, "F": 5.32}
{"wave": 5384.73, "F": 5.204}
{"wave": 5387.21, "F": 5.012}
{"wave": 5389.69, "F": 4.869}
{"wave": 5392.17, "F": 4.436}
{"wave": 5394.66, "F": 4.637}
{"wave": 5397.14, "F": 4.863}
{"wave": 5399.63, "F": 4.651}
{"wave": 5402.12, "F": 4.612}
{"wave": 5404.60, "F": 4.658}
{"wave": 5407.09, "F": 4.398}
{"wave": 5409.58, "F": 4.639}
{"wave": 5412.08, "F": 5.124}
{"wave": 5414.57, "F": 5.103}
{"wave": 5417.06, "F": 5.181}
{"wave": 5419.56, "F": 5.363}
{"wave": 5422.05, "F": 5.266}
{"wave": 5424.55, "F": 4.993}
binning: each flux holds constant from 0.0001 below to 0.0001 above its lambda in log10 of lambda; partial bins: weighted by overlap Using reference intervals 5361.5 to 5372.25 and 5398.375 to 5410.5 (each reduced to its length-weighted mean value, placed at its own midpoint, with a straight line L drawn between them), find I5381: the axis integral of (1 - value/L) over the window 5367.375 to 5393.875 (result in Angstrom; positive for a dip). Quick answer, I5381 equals -1.0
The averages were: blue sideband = 4.92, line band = 4.98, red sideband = 4.59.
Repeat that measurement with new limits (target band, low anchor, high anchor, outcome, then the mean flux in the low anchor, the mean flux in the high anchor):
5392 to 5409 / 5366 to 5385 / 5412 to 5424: 1.7 Angstrom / 5.04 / 5.21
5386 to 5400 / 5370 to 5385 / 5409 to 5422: 1.0 Angstrom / 5.11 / 5.12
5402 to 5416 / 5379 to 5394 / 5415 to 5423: 1.1 Angstrom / 5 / 5.26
